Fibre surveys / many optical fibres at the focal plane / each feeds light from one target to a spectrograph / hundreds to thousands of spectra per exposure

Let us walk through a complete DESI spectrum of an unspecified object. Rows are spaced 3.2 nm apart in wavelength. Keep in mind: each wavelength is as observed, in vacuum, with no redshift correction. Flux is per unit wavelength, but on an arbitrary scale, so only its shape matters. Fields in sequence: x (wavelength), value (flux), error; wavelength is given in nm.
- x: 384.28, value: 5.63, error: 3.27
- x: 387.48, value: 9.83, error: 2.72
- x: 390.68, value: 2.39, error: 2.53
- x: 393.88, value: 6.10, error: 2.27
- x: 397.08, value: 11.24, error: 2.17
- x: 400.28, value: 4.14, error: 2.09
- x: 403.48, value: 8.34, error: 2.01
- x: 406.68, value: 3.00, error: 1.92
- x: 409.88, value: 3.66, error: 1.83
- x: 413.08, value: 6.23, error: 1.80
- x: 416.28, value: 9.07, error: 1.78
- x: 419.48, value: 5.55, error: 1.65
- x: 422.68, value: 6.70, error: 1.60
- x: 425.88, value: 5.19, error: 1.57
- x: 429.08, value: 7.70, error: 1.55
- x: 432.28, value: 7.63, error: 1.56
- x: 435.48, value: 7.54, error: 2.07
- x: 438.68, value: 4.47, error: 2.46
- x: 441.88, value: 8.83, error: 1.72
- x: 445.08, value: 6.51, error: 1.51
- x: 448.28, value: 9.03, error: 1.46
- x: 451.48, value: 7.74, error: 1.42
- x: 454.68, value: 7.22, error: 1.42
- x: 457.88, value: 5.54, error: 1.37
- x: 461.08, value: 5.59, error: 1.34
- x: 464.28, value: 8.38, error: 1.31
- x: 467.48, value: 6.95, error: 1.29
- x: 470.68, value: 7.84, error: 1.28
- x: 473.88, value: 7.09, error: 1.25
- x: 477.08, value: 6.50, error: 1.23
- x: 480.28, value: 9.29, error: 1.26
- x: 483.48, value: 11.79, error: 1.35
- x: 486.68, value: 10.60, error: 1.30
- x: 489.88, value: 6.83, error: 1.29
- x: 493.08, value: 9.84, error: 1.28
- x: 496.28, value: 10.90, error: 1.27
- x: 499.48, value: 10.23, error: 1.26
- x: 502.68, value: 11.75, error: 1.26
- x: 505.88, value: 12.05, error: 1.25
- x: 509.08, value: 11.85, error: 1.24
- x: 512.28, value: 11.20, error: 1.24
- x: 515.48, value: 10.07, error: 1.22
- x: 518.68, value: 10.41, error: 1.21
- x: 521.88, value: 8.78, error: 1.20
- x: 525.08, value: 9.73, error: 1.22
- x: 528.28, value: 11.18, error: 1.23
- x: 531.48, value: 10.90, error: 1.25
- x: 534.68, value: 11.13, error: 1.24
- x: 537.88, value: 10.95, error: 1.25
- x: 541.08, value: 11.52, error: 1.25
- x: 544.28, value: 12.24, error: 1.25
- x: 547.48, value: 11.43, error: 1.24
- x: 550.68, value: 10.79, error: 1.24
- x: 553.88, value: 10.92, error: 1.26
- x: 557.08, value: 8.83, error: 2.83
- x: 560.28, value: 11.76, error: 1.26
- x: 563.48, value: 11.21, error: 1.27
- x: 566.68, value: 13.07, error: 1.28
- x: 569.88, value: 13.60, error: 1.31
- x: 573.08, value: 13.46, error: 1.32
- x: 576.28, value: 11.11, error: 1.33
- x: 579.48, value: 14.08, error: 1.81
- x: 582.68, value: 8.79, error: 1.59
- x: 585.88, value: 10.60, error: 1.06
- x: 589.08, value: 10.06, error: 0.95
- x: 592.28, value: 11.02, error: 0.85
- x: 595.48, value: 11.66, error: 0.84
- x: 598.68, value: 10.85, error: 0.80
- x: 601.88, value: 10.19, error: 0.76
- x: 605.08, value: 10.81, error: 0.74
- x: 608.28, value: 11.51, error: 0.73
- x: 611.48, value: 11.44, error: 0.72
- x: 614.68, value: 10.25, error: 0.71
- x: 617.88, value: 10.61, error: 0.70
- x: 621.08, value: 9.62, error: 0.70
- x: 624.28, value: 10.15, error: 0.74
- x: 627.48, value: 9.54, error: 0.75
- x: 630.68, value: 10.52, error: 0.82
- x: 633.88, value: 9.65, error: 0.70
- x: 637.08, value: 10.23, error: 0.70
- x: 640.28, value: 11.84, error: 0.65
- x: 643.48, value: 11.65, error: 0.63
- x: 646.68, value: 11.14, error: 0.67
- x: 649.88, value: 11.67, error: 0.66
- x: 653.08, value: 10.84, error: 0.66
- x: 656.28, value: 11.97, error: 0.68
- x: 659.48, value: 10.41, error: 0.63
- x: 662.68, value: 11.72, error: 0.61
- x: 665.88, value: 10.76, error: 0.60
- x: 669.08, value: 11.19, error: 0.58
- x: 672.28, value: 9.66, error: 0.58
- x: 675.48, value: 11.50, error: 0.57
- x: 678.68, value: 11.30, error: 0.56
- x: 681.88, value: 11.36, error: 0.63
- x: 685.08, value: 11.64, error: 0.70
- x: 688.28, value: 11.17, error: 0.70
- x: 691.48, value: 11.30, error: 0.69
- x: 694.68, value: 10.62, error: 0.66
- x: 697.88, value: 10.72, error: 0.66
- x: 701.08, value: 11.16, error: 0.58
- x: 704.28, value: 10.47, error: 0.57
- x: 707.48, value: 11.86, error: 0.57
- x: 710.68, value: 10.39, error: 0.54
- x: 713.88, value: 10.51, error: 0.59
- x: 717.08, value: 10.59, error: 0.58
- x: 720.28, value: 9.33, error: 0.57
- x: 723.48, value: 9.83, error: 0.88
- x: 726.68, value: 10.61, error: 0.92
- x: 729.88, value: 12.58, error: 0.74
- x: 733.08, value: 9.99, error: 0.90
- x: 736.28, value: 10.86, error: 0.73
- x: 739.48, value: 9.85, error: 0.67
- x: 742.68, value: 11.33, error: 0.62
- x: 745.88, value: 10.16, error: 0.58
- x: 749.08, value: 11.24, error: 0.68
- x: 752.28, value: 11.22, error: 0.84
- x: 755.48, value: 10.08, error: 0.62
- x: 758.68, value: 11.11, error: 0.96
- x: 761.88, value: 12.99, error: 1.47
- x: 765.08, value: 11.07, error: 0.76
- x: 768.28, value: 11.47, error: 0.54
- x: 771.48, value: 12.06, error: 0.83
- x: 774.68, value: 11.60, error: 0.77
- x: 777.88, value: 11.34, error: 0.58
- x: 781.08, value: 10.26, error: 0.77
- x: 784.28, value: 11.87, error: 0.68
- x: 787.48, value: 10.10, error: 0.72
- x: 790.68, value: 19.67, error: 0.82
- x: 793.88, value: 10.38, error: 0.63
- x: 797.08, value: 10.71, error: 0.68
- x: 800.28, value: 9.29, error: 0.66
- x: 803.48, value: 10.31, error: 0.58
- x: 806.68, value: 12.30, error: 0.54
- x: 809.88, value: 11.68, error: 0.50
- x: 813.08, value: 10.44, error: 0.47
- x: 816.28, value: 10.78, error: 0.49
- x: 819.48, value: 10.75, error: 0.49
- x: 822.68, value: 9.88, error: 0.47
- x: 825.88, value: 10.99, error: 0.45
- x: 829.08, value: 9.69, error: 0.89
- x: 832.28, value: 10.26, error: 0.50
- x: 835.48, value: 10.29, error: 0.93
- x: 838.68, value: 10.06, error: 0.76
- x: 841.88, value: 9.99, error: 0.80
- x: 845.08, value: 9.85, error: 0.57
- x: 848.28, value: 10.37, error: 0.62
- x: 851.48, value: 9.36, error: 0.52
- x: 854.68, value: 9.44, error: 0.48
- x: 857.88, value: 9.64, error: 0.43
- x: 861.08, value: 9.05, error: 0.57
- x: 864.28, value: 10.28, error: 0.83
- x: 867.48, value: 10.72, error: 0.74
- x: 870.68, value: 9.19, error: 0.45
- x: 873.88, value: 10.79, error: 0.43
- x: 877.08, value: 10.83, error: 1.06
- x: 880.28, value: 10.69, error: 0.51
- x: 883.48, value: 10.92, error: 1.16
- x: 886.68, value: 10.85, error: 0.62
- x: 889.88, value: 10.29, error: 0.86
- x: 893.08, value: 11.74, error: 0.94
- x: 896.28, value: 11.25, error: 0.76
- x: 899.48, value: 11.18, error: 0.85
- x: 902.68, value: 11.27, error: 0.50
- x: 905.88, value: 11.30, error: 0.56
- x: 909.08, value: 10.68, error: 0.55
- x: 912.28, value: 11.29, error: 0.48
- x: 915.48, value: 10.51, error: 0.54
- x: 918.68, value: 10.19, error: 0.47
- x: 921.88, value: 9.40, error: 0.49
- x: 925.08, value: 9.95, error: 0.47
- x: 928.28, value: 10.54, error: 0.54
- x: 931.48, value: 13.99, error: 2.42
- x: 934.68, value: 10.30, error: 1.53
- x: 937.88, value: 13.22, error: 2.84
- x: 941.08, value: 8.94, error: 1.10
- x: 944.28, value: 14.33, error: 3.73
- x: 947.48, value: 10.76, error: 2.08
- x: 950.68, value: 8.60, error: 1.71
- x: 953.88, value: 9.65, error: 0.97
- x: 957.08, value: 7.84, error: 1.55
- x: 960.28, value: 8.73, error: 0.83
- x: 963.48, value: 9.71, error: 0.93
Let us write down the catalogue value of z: 0.203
